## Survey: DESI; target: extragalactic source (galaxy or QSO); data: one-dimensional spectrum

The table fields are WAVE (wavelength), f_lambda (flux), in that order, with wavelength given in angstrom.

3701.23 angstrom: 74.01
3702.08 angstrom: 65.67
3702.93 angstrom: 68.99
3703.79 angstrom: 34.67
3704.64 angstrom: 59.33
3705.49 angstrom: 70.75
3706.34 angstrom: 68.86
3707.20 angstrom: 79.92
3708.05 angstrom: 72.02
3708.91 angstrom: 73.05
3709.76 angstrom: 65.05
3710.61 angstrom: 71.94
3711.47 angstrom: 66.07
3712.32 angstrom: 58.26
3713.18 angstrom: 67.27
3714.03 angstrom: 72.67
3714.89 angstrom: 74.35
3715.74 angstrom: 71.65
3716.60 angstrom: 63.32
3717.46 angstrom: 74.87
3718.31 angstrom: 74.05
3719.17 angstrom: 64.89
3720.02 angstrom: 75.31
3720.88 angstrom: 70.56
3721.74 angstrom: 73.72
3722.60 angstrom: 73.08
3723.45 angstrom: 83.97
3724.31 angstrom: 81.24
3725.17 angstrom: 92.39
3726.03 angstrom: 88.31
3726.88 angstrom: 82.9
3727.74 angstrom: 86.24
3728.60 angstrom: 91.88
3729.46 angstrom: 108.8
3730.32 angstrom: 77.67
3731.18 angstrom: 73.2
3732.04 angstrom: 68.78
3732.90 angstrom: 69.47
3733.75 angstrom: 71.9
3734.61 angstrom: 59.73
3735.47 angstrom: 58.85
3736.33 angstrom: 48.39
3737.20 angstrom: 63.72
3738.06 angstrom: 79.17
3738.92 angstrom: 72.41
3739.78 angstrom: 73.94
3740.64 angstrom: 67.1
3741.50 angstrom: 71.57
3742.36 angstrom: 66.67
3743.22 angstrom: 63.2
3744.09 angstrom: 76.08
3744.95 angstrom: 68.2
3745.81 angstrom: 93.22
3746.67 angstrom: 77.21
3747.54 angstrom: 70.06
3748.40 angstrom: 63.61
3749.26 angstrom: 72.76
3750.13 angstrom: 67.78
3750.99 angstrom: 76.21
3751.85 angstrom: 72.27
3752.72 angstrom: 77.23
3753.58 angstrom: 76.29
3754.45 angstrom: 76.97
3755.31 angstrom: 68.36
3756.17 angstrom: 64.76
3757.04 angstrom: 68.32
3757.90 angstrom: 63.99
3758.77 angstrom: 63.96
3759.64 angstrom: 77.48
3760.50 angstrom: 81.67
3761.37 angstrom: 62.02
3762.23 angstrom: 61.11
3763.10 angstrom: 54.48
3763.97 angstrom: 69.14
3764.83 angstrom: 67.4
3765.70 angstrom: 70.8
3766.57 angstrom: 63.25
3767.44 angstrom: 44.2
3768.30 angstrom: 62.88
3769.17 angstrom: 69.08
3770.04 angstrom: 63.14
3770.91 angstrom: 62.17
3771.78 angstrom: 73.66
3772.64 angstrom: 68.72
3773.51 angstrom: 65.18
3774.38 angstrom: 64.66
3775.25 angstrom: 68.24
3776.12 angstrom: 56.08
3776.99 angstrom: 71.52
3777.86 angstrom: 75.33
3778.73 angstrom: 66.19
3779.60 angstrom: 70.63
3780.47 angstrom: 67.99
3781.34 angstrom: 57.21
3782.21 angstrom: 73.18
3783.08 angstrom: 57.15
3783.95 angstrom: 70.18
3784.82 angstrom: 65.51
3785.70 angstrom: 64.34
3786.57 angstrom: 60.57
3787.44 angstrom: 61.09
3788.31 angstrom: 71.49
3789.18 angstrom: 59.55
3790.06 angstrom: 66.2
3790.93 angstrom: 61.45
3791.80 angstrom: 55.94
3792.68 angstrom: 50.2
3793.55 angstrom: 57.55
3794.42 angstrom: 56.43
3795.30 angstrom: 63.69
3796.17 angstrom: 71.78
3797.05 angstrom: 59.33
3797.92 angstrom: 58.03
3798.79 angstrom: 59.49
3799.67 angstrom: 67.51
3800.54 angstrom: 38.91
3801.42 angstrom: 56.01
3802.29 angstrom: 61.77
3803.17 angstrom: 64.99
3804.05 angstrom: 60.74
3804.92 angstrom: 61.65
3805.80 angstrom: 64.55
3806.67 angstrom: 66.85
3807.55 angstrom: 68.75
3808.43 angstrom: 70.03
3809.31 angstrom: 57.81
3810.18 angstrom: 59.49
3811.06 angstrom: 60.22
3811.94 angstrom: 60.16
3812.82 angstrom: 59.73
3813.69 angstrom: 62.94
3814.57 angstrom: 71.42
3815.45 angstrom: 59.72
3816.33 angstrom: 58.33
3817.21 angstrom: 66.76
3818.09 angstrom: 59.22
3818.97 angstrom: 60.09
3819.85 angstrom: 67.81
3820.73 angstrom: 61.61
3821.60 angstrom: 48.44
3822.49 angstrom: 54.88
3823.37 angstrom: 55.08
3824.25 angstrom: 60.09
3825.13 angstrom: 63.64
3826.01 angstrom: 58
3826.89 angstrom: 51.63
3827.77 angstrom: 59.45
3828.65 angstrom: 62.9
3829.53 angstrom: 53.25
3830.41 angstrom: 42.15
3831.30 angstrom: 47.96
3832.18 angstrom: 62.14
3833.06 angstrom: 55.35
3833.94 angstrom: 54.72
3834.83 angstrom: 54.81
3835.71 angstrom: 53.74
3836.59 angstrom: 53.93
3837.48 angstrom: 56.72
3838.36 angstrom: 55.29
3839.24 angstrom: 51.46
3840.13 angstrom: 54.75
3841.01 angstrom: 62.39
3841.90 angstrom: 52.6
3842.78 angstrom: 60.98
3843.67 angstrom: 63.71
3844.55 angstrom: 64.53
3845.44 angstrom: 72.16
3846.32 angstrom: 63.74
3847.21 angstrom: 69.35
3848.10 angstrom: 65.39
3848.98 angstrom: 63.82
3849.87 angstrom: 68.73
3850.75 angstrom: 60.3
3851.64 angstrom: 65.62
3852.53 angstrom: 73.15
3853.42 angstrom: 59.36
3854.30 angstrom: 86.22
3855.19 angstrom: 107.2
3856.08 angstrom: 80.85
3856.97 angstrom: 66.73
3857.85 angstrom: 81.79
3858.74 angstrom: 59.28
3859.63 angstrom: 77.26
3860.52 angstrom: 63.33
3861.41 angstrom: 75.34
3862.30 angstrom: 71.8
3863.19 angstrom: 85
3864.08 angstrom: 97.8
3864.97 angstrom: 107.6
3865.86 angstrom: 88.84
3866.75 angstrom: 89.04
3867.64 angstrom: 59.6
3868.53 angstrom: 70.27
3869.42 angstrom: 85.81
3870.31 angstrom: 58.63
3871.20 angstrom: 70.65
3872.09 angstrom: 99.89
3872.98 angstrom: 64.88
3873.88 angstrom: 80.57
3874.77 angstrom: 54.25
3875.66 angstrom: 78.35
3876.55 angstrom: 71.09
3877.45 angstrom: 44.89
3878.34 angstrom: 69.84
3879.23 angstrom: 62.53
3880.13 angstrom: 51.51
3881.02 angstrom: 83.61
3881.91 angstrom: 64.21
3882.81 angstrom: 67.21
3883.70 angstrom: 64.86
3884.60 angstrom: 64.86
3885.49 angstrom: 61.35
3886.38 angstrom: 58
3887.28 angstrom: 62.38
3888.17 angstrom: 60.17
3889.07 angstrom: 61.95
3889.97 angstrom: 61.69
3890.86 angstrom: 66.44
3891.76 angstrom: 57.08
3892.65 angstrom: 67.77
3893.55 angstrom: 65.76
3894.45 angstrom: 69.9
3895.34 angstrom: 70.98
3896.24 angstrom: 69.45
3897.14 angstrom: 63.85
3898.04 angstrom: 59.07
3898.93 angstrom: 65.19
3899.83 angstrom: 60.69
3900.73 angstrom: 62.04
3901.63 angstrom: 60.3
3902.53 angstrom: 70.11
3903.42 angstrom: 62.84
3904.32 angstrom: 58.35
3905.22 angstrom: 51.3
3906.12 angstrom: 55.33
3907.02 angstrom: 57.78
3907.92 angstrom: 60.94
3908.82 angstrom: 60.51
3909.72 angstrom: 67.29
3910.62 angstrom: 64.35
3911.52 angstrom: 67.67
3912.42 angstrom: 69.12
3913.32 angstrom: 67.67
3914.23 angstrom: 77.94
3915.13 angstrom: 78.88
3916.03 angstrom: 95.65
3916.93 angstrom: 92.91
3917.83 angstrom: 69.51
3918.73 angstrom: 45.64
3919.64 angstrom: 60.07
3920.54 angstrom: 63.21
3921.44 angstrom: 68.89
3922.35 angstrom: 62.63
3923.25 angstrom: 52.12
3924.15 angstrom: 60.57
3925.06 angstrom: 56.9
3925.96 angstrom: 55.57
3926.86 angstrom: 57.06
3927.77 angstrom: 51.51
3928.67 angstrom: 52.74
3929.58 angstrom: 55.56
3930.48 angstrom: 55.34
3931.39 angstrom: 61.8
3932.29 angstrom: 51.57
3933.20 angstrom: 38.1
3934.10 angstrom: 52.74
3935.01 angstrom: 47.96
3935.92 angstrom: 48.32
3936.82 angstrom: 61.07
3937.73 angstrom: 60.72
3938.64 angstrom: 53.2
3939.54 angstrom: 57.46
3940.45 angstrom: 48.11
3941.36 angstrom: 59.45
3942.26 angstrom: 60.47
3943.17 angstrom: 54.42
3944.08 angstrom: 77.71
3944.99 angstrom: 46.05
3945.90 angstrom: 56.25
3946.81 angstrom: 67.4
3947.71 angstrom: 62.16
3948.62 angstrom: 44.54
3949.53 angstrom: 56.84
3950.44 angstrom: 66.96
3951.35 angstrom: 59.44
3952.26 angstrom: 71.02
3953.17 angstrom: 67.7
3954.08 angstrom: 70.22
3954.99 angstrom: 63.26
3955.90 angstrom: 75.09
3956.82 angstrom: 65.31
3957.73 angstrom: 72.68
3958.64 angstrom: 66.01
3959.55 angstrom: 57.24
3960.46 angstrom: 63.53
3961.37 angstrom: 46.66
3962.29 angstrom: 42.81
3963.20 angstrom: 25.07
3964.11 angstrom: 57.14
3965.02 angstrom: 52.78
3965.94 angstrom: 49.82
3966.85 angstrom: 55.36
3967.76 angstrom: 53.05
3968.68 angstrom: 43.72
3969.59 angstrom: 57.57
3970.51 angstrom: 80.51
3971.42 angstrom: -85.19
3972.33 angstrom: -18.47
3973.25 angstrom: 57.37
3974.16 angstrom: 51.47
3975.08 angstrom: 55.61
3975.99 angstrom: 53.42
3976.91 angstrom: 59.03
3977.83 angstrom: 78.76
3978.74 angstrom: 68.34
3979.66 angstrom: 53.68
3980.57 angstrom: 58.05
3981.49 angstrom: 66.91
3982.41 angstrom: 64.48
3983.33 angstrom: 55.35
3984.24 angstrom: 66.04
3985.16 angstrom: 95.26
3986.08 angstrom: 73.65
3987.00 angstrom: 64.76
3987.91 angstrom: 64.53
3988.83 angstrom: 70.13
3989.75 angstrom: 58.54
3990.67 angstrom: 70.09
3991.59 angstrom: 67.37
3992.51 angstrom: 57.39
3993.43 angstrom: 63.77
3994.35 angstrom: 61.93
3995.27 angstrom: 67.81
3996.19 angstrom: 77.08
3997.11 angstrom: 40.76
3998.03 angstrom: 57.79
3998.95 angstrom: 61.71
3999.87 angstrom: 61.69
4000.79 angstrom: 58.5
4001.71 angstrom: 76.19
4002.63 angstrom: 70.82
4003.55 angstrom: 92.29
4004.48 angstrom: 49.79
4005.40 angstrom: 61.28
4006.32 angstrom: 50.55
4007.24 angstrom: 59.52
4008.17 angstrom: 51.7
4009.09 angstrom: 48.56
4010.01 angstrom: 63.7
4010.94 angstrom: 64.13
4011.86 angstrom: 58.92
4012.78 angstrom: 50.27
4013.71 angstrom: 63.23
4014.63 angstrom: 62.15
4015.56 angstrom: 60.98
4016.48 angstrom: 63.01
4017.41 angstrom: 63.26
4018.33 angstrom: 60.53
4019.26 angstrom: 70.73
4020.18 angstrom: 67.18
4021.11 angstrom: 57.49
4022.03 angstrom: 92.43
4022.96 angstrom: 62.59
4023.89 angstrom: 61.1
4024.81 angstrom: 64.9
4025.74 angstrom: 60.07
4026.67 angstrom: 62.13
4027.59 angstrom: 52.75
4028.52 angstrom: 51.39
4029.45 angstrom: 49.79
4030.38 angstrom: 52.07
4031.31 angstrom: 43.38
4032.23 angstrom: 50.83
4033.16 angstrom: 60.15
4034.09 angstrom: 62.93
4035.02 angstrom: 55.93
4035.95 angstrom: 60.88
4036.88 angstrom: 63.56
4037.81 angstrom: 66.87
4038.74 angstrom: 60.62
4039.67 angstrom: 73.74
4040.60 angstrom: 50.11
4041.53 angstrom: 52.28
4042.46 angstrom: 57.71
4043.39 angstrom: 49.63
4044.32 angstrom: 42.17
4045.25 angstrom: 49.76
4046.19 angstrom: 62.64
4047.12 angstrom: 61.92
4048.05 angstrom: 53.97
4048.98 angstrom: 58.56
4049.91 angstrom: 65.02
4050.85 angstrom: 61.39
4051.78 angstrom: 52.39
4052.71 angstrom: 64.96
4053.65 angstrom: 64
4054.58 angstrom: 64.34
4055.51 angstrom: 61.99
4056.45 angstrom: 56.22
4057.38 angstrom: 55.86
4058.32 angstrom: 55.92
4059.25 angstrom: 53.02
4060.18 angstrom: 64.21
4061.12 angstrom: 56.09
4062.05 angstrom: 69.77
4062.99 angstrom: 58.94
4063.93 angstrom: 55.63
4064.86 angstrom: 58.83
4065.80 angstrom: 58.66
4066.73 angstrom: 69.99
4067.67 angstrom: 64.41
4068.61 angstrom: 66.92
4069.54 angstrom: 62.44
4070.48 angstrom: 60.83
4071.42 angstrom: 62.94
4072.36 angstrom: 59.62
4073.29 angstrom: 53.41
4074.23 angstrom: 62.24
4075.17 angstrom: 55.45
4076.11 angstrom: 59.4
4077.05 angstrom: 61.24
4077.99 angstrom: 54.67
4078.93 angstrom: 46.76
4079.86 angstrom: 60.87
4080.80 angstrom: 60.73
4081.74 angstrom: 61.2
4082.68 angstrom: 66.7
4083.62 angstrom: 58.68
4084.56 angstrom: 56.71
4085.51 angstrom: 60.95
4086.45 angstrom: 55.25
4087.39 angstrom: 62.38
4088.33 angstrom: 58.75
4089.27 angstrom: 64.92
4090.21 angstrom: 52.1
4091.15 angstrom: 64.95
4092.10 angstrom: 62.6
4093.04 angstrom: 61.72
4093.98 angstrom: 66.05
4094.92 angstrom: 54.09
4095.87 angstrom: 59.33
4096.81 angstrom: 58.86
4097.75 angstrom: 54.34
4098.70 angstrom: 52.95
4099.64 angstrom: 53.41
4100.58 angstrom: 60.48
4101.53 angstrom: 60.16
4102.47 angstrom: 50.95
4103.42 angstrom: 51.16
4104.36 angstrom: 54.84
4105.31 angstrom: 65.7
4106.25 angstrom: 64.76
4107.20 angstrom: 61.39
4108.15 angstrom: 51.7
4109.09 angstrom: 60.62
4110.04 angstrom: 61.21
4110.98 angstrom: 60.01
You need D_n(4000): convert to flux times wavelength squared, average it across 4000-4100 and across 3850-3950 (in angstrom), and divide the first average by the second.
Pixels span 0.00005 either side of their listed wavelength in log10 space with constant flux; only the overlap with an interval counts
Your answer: 0.99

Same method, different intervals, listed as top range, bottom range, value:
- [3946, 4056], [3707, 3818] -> 0.98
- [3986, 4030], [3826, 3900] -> 1.01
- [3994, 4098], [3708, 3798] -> 1.01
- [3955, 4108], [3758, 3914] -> 1.00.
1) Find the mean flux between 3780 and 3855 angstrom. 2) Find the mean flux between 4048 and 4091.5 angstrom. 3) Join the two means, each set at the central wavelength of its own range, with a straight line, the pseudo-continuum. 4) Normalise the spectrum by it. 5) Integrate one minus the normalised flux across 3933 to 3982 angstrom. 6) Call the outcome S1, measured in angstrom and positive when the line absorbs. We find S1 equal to 5.2 angstrom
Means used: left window 61.1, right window 59.9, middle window 54.1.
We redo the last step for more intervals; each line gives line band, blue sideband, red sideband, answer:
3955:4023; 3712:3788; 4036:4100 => 3.52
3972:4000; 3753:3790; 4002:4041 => 0.17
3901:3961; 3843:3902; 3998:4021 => 4.52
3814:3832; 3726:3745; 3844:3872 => 3.90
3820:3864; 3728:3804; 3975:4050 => 1.19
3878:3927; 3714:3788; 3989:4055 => 0.26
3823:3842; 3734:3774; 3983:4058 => 3.03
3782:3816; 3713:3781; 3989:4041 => 3.57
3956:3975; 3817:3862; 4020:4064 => 4.68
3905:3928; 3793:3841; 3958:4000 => -3.11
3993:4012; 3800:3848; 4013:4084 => -0.71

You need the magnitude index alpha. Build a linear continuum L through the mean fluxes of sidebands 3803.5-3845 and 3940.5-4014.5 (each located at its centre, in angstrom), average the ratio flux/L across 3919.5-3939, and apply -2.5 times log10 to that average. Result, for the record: 0.05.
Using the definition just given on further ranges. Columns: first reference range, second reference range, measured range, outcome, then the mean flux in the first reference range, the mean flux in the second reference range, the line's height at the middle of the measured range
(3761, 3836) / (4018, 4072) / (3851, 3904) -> -0.15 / 61.4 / 59.8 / 60.9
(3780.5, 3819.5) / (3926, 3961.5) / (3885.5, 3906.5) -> -0.05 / 61.8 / 58.6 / 59.7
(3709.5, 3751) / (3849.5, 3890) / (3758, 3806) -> 0.14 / 73.1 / 71.8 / 72.6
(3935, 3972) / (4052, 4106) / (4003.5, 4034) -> -0.05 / 54.4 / 59.5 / 57.1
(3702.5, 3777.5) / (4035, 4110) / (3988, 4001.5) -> -0.02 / 70.3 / 59.1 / 61.7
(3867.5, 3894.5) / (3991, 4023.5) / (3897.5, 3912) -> 0.07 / 66.5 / 62.8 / 65.8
